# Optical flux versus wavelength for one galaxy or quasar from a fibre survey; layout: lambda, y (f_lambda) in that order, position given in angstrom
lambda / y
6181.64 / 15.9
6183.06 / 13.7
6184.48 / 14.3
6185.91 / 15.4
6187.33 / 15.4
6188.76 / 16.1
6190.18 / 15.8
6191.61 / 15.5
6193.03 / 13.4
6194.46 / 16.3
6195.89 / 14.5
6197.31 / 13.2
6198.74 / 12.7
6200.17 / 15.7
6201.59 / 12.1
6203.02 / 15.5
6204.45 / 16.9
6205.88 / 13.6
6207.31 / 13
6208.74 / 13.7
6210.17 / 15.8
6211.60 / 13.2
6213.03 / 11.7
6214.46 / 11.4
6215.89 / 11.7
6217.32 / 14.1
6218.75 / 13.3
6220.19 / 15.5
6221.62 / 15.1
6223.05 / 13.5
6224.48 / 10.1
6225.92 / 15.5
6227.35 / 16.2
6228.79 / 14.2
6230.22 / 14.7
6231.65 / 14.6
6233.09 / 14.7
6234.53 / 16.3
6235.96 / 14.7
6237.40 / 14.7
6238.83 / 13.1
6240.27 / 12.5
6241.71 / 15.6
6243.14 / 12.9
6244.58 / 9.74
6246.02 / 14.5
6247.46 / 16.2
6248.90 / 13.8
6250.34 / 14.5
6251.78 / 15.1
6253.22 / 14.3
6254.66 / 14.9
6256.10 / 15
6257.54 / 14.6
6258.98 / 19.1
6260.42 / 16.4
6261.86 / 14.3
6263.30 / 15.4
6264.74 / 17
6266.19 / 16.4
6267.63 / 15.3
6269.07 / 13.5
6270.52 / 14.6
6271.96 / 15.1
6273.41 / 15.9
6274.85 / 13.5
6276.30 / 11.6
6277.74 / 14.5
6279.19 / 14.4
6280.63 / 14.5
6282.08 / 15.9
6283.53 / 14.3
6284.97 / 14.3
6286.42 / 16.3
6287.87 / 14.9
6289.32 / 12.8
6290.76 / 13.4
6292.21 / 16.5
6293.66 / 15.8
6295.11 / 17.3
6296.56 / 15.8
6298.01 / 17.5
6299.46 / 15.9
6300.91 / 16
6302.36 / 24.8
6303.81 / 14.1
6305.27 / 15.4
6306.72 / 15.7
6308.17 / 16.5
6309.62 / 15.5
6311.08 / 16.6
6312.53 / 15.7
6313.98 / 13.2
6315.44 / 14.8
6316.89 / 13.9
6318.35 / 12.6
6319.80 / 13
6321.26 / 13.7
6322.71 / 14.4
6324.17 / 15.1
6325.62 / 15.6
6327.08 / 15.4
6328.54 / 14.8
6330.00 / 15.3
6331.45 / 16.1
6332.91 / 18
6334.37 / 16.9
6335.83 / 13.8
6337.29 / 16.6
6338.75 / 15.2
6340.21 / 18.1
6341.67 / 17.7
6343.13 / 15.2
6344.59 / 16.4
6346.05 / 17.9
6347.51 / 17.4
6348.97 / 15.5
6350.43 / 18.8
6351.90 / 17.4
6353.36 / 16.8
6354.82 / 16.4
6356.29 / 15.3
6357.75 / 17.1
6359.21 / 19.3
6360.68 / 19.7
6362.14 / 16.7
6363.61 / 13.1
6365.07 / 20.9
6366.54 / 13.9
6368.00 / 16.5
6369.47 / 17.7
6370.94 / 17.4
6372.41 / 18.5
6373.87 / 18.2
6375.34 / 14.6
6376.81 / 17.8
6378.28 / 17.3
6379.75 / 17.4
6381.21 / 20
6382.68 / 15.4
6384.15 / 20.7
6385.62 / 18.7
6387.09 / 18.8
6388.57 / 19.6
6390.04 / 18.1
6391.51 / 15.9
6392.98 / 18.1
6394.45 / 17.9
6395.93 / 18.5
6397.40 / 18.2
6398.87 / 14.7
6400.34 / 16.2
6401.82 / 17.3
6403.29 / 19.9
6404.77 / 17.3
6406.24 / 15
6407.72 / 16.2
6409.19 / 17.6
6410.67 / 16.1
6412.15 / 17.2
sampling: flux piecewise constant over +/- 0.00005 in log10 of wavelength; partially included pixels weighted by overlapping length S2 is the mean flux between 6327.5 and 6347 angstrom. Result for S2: 16.3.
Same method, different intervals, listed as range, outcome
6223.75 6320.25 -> 15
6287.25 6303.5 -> 16.4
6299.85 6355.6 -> 16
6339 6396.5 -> 17.4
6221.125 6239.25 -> 14.4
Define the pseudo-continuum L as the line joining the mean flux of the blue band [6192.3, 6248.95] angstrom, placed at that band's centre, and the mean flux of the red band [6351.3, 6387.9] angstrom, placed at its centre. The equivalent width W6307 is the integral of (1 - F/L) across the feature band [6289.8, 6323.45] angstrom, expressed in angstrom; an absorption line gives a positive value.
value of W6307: 0.9 angstrom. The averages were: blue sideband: 14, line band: 15.5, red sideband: 17.4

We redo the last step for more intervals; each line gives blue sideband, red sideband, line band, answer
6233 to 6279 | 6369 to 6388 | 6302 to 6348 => 2.2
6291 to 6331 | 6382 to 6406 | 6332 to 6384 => -0.7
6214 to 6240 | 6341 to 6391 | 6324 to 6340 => 0.8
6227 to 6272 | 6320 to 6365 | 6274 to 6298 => 0.9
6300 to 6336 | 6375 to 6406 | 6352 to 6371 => -0.2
